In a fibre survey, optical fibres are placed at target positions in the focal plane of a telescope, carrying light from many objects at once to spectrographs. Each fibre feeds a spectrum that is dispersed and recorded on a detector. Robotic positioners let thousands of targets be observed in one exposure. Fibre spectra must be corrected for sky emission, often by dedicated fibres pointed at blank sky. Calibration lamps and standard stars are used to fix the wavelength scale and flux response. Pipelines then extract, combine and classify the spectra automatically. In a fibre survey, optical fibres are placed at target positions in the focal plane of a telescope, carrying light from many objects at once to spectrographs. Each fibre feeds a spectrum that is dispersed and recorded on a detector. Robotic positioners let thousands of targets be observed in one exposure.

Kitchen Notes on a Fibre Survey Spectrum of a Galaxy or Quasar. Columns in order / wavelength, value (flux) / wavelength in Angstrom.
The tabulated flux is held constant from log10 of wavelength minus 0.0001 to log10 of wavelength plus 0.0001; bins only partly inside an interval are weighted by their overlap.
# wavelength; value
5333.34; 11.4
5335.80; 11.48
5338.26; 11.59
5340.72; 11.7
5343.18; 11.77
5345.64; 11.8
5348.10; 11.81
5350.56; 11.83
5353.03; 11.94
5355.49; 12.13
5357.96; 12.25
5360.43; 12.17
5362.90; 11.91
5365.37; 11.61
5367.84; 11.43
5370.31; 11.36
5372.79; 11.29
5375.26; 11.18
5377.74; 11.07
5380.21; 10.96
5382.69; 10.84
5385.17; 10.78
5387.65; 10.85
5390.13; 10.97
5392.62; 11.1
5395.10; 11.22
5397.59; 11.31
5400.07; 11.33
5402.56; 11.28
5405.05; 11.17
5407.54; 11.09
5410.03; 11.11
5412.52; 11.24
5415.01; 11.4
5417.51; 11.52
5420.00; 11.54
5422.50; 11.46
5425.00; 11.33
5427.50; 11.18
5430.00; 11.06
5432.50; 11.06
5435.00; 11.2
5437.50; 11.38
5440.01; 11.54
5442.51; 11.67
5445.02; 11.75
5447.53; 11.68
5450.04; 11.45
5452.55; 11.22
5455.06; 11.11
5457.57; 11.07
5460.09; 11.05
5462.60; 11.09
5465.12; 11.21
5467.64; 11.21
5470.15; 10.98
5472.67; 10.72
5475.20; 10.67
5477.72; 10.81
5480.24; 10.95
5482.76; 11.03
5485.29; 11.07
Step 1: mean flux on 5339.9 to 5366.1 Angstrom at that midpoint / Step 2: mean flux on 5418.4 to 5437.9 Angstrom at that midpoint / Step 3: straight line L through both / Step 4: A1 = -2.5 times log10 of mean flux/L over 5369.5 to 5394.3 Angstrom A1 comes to 0.06 mag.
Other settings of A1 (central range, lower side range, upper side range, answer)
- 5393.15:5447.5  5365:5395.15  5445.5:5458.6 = -0.01 mag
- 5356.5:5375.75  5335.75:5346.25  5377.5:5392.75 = -0.04 mag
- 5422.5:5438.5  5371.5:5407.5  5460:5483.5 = -0.02 mag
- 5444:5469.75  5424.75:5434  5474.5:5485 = -0.03 mag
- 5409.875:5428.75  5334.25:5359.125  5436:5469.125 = 0.01 mag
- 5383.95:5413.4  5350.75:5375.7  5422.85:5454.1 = 0.04 mag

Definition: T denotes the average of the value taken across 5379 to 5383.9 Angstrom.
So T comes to 10.9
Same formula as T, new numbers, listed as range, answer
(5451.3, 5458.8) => 11.1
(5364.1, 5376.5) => 11.4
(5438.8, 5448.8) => 11.7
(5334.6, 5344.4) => 11.6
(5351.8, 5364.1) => 12.1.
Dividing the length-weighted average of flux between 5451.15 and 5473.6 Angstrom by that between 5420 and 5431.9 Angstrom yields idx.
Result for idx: 0.98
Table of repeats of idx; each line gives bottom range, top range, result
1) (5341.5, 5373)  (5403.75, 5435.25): 0.95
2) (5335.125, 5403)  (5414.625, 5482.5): 0.98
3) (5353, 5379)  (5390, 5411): 0.96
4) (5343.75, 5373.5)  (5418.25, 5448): 0.97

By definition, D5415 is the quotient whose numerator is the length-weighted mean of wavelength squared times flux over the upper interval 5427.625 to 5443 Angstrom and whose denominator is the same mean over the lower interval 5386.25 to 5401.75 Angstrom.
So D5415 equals 1.03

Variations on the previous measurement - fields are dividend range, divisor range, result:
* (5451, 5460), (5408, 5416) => 1.01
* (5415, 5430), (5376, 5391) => 1.06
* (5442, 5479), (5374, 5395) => 1.05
